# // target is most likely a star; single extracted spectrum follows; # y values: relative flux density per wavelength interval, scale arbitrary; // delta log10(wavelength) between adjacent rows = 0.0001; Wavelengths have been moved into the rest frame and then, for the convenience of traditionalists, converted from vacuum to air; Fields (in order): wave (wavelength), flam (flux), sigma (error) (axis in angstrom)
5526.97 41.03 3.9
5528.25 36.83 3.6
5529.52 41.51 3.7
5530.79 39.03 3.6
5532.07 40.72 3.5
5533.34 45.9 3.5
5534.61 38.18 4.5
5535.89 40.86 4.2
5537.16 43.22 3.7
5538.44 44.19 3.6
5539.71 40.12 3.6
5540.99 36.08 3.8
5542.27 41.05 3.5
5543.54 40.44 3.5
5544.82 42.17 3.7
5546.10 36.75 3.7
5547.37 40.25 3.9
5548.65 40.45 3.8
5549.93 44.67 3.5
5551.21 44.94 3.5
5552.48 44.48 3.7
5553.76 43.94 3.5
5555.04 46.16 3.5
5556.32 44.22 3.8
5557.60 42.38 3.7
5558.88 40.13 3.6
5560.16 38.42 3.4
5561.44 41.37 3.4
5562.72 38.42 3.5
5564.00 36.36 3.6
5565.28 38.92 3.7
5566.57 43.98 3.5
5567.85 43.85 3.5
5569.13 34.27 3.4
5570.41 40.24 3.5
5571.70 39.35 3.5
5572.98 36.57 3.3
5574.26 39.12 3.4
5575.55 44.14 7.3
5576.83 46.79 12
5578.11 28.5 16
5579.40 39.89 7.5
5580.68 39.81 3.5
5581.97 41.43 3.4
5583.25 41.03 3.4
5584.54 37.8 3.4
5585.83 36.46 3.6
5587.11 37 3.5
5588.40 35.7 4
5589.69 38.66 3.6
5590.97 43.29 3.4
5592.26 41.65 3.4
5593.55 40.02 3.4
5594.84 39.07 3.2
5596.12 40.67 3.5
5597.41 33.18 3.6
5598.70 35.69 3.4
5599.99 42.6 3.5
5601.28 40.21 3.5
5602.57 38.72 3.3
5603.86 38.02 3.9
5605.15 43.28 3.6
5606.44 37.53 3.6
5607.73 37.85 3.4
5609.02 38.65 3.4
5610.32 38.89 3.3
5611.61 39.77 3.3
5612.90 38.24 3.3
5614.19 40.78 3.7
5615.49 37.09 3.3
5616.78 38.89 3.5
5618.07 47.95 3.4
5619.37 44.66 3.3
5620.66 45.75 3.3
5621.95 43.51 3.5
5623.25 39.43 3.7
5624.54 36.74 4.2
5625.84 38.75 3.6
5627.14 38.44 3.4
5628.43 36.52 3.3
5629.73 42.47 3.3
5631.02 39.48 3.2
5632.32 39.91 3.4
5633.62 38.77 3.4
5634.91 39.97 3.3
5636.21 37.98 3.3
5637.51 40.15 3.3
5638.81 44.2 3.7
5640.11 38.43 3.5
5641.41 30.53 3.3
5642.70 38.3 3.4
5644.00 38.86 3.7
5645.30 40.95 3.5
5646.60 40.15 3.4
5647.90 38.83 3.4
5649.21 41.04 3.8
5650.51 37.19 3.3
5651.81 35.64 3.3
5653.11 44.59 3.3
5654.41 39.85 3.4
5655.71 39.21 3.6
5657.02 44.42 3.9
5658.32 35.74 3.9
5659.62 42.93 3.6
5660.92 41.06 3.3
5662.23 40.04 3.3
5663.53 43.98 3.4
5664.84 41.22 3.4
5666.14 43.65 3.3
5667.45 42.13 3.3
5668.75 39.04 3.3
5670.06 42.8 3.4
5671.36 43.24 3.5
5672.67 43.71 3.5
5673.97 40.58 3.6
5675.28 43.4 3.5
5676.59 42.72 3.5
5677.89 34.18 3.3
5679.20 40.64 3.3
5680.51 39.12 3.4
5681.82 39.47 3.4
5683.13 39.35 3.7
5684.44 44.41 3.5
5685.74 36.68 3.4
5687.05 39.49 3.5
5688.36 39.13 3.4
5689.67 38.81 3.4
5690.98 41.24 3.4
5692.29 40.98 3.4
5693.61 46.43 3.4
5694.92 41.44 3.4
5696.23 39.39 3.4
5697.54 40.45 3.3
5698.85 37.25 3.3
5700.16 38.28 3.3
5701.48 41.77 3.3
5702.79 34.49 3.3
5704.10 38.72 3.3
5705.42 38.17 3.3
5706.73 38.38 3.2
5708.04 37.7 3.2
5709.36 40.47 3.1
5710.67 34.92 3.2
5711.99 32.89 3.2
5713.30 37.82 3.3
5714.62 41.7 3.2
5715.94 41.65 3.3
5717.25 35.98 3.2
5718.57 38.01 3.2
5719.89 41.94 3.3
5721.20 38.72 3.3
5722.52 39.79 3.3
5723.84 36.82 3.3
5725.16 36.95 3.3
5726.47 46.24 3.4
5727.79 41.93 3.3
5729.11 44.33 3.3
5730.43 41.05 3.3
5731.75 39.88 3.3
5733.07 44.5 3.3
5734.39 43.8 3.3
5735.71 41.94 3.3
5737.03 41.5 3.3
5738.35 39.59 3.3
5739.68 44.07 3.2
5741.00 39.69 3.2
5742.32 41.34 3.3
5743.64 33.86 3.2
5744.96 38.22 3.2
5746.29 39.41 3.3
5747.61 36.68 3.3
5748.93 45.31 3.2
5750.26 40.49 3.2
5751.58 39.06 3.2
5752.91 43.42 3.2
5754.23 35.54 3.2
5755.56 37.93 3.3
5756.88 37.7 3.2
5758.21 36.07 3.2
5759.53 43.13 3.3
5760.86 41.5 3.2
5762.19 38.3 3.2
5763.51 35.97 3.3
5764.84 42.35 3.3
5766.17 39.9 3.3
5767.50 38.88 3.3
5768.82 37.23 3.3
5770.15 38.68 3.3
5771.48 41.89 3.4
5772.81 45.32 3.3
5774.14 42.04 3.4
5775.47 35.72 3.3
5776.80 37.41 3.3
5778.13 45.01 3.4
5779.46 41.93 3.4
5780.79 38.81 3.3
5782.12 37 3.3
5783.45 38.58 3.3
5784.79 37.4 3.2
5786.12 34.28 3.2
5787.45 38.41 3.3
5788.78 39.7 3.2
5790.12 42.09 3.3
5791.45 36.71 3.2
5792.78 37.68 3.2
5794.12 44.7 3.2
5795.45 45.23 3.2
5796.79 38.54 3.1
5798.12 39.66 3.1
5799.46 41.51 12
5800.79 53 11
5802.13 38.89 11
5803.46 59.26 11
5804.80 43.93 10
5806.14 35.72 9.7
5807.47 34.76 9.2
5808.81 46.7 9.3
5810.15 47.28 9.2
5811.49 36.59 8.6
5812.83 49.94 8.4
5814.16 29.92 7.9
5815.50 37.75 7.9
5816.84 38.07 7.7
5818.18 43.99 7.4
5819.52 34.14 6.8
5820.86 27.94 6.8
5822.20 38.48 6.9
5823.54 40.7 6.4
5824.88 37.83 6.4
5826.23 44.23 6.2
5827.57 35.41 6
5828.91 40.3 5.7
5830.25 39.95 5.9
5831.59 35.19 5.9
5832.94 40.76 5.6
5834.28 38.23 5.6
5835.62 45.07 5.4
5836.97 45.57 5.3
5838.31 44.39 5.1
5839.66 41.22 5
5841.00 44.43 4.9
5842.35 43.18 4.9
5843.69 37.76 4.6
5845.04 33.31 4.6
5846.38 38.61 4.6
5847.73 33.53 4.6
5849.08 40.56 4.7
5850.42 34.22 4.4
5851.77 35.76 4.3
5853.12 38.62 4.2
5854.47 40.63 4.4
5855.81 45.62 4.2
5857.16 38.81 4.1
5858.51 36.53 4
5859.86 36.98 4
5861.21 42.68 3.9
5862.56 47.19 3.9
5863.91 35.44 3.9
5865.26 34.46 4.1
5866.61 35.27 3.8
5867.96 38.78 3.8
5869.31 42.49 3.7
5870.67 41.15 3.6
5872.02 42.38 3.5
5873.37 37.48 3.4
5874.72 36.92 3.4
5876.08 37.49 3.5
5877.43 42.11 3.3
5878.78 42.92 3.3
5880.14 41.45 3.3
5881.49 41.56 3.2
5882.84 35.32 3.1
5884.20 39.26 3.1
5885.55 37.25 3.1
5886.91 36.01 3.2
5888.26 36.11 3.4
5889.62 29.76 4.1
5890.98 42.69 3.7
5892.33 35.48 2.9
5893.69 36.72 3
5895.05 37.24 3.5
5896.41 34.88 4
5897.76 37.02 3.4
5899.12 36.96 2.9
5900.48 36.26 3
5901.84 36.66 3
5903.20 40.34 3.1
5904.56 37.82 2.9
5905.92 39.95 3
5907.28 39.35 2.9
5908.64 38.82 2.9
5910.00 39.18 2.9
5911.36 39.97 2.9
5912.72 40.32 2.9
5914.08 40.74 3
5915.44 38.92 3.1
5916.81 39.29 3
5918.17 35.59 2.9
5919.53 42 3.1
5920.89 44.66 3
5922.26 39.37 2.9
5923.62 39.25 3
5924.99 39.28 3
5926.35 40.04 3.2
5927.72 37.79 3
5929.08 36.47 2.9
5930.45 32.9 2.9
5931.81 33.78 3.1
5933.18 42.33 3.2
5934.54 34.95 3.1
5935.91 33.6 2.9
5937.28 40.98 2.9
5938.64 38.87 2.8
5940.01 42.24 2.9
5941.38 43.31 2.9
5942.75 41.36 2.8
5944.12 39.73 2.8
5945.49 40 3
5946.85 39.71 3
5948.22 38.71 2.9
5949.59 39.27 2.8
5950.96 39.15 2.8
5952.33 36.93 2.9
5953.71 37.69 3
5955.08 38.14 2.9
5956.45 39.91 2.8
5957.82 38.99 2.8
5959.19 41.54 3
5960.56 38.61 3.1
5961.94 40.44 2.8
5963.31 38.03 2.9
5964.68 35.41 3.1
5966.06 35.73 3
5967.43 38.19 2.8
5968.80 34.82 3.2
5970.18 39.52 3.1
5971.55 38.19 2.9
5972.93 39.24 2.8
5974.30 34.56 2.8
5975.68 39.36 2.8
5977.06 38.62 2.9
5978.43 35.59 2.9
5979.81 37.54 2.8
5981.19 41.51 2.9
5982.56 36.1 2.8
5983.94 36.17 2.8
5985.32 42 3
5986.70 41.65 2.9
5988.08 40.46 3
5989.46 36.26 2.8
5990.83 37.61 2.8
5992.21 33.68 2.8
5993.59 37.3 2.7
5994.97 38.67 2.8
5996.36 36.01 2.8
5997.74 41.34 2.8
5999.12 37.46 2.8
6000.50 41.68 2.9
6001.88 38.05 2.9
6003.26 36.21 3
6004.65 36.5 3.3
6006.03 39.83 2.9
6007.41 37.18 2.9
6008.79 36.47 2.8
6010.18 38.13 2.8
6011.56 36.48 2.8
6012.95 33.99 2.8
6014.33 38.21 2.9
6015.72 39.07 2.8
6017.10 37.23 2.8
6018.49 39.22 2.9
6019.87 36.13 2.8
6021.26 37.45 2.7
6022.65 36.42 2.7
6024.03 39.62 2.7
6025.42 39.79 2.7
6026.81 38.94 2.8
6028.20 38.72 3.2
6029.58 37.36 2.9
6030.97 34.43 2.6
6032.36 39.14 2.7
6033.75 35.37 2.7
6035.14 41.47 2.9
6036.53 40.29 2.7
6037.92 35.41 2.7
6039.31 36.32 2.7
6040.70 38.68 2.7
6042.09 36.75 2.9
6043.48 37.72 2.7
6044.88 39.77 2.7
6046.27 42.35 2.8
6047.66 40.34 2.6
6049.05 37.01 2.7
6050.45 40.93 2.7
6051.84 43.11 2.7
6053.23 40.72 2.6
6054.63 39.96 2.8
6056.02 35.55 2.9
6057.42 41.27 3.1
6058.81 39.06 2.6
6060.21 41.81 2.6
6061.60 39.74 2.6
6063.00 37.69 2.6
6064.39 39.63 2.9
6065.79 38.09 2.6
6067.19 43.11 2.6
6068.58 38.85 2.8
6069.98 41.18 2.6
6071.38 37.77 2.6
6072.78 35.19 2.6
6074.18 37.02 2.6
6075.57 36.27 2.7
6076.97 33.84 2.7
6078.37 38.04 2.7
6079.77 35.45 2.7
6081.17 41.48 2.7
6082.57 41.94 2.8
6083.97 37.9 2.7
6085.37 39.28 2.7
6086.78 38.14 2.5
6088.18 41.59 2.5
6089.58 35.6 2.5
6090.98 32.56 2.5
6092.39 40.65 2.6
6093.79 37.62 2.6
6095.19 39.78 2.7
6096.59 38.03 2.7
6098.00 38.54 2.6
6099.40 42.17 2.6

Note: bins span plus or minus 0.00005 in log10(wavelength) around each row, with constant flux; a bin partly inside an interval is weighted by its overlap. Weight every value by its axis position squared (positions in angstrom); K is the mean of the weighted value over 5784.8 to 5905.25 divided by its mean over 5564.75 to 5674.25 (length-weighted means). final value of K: 1.07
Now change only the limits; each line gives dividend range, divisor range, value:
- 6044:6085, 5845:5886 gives 1.07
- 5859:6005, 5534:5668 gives 1.08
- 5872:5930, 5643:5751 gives 1.03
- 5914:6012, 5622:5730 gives 1.07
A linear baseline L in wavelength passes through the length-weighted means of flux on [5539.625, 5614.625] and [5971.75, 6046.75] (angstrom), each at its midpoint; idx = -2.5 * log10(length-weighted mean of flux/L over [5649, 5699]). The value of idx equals -0.03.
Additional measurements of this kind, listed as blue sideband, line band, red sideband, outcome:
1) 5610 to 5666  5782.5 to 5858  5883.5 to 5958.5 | -0.029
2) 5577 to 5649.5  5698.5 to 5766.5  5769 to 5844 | 0.014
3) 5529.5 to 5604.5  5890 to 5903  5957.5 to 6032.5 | 0.041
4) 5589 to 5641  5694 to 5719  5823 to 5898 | 0.029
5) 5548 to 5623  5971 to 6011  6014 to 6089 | 0.023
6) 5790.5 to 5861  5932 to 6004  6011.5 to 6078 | 0.016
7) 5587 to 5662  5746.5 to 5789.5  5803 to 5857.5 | 0.011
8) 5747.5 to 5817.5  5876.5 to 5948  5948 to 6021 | 0.006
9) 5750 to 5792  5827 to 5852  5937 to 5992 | -0.008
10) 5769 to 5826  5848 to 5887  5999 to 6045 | 0.011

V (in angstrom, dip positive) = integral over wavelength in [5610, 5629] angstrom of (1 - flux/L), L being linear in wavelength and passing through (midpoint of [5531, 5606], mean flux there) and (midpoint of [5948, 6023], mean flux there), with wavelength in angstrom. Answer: -0.2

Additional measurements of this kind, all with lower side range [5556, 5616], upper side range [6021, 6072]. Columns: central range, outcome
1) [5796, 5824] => -1.2 angstrom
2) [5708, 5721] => 0.3 angstrom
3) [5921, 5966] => 0.4 angstrom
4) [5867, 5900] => 0.7 angstrom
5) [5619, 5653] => -0.2 angstrom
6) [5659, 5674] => -1.1 angstrom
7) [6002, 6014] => 0.6 angstrom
